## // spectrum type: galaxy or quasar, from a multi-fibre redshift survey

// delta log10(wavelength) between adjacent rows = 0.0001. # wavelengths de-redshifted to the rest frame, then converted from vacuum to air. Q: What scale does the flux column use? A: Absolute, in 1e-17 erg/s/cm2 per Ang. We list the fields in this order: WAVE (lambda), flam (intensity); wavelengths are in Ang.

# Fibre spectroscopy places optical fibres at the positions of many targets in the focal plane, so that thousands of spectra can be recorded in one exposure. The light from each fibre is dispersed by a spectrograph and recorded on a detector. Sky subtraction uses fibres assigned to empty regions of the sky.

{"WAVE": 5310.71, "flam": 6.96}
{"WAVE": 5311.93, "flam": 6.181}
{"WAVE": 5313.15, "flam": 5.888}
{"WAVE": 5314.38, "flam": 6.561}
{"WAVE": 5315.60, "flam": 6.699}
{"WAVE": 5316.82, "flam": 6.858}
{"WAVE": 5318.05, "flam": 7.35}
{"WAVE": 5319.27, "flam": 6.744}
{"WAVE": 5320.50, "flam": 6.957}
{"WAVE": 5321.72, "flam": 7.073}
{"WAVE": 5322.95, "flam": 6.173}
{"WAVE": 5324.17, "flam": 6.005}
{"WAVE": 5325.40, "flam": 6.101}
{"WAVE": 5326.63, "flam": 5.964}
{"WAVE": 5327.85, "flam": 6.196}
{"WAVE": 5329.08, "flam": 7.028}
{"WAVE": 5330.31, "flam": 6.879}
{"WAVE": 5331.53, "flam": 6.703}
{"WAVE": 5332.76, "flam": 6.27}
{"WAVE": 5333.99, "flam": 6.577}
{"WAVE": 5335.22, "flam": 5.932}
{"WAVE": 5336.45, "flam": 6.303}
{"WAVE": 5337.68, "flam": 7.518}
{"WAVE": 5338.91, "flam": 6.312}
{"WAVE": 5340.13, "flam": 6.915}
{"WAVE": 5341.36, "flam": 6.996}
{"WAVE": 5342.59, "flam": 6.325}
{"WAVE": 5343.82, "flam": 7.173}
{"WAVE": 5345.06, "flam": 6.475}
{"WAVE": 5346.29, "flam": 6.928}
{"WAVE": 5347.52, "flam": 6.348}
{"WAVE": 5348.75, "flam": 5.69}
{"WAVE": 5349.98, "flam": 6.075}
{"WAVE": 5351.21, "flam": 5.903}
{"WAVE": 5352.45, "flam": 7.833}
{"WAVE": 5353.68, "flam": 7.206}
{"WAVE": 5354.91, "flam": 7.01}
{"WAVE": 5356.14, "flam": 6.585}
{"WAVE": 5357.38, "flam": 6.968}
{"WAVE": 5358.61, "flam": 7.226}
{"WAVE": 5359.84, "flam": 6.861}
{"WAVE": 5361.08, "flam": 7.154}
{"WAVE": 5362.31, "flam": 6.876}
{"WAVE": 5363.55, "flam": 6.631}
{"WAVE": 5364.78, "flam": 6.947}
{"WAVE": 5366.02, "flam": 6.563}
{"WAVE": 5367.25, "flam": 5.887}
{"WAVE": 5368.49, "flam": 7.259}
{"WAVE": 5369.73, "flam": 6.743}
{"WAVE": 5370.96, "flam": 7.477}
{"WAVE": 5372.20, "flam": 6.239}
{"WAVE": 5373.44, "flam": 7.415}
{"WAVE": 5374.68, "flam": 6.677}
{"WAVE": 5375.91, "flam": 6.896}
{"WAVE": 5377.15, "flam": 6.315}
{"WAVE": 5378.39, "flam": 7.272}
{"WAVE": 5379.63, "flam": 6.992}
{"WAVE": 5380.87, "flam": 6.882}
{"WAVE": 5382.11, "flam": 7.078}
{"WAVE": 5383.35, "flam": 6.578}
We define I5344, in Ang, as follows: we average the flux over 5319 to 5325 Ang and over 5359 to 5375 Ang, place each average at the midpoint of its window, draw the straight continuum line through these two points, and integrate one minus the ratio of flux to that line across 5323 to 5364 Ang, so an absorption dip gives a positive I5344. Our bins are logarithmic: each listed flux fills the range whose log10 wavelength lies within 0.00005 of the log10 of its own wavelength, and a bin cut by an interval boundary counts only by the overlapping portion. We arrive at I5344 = 0.4 Ang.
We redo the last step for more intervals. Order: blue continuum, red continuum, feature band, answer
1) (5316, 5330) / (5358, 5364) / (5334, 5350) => 0.5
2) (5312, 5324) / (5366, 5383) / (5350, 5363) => -0.3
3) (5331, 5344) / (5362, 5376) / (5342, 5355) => 0.1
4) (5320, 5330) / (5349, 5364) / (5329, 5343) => -0.1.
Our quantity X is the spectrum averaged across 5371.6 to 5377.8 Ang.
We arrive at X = 6.71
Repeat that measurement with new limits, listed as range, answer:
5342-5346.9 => 6.72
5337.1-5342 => 6.94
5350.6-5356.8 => 6.9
